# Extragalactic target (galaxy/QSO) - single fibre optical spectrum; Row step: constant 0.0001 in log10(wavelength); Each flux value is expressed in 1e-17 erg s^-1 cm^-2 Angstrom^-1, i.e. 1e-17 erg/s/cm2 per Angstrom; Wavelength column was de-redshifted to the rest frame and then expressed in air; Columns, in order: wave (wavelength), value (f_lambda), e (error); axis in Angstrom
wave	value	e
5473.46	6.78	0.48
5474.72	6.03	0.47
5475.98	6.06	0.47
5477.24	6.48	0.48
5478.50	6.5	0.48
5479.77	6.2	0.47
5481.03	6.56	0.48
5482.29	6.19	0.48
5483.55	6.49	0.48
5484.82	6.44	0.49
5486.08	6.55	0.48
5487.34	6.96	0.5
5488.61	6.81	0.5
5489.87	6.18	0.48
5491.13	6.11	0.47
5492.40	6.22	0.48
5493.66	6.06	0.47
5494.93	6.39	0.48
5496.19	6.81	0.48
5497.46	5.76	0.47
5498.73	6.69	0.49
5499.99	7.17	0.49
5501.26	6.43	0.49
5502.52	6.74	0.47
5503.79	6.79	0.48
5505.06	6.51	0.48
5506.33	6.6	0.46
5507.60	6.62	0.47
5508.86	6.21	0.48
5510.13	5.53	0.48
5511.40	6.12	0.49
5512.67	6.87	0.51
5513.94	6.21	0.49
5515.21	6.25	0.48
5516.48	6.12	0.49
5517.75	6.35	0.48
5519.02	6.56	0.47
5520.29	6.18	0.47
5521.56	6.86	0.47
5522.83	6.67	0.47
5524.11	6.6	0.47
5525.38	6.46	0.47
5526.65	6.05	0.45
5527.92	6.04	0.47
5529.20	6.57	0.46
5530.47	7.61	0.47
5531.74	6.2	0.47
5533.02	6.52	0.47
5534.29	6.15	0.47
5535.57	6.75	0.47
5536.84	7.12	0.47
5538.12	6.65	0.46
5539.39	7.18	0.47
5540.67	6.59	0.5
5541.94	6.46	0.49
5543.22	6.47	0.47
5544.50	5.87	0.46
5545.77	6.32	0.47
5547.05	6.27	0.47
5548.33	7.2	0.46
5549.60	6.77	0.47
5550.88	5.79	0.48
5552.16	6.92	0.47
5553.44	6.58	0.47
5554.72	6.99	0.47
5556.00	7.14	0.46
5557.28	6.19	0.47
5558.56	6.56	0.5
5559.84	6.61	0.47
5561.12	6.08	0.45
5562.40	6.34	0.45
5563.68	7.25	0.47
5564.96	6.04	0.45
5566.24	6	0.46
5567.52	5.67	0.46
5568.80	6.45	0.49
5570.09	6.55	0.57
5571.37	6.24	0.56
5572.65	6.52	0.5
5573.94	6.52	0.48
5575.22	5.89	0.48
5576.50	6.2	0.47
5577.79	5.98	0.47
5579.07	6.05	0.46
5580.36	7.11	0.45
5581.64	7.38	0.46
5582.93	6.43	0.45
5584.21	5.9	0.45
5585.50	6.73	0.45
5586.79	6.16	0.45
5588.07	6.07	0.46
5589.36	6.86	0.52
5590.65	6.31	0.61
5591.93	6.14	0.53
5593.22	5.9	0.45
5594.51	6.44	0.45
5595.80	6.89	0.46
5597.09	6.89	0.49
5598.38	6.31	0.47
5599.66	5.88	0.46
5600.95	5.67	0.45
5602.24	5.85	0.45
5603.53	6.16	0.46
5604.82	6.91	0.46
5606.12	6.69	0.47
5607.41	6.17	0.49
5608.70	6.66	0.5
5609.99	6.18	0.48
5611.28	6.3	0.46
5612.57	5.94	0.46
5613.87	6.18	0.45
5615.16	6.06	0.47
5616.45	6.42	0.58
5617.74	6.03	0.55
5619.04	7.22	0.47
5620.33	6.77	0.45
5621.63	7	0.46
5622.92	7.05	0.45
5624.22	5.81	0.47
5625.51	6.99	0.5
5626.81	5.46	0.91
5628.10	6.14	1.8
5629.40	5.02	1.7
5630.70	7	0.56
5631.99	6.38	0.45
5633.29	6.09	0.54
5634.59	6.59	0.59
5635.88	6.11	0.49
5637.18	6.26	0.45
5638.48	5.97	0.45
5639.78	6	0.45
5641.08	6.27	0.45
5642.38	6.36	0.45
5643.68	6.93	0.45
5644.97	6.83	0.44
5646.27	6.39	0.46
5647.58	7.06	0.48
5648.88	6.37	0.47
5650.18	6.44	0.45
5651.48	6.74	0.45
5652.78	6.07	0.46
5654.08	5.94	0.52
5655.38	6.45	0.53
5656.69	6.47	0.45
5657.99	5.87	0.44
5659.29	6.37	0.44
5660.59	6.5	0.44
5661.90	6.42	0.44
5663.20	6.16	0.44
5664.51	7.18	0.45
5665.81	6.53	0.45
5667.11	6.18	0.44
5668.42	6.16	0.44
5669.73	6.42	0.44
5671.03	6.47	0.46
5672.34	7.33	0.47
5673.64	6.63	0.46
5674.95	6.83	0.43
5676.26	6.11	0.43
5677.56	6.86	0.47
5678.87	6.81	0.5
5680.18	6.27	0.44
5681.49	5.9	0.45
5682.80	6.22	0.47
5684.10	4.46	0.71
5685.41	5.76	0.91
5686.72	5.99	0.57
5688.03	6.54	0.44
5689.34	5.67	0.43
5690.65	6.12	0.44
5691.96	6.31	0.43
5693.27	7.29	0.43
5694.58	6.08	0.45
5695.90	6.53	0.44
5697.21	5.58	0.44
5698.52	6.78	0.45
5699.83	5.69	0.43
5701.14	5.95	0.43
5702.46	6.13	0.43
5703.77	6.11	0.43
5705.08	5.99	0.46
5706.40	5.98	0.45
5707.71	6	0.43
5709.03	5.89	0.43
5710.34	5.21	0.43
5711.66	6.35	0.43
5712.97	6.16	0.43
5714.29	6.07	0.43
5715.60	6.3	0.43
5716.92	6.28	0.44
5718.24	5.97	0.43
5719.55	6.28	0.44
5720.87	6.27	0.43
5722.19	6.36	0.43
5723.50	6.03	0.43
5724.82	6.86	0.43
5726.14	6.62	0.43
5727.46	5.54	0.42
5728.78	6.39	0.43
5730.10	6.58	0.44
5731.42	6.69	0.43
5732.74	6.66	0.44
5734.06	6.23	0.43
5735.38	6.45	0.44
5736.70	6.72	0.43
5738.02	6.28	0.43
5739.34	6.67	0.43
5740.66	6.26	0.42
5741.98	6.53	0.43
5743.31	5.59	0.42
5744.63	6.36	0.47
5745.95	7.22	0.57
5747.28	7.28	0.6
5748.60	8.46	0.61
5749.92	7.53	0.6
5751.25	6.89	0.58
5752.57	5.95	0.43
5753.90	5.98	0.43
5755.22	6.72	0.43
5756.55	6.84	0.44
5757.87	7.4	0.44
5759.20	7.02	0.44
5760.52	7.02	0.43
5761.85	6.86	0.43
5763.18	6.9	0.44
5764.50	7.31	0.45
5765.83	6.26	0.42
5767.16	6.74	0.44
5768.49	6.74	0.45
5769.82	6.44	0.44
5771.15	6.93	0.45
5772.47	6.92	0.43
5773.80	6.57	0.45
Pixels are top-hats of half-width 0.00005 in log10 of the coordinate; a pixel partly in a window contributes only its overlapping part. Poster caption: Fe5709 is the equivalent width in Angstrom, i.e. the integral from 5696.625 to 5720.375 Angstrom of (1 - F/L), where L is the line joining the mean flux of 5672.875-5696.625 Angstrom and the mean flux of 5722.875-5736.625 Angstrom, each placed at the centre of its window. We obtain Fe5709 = 1.10 Angstrom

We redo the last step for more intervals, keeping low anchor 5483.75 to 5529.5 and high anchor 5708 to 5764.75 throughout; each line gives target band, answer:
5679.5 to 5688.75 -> 0.9 Angstrom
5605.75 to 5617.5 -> 0.4 Angstrom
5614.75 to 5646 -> 0.5 Angstrom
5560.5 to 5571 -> 0.3 Angstrom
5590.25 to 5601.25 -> 0.3 Angstrom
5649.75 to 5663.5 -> 0.4 Angstrom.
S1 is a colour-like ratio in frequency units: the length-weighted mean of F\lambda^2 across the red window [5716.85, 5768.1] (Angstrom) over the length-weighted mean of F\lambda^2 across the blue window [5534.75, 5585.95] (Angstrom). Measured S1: 1.09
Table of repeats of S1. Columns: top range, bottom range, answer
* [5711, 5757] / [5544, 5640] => 1.07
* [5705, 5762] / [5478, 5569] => 1.08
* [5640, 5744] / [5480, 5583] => 1.03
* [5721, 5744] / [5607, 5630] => 1.05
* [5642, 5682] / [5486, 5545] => 1.05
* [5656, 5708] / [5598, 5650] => 1.01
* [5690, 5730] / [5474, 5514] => 1.04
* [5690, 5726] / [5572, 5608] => 1.01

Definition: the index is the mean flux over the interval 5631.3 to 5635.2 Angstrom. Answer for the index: 6.36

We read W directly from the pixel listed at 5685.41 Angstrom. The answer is 5.76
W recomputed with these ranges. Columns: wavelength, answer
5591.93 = 6.14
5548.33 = 7.2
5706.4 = 5.98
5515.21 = 6.25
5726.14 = 6.62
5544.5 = 5.87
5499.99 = 7.17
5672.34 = 7.33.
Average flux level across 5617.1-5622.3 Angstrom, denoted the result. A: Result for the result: 6.75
